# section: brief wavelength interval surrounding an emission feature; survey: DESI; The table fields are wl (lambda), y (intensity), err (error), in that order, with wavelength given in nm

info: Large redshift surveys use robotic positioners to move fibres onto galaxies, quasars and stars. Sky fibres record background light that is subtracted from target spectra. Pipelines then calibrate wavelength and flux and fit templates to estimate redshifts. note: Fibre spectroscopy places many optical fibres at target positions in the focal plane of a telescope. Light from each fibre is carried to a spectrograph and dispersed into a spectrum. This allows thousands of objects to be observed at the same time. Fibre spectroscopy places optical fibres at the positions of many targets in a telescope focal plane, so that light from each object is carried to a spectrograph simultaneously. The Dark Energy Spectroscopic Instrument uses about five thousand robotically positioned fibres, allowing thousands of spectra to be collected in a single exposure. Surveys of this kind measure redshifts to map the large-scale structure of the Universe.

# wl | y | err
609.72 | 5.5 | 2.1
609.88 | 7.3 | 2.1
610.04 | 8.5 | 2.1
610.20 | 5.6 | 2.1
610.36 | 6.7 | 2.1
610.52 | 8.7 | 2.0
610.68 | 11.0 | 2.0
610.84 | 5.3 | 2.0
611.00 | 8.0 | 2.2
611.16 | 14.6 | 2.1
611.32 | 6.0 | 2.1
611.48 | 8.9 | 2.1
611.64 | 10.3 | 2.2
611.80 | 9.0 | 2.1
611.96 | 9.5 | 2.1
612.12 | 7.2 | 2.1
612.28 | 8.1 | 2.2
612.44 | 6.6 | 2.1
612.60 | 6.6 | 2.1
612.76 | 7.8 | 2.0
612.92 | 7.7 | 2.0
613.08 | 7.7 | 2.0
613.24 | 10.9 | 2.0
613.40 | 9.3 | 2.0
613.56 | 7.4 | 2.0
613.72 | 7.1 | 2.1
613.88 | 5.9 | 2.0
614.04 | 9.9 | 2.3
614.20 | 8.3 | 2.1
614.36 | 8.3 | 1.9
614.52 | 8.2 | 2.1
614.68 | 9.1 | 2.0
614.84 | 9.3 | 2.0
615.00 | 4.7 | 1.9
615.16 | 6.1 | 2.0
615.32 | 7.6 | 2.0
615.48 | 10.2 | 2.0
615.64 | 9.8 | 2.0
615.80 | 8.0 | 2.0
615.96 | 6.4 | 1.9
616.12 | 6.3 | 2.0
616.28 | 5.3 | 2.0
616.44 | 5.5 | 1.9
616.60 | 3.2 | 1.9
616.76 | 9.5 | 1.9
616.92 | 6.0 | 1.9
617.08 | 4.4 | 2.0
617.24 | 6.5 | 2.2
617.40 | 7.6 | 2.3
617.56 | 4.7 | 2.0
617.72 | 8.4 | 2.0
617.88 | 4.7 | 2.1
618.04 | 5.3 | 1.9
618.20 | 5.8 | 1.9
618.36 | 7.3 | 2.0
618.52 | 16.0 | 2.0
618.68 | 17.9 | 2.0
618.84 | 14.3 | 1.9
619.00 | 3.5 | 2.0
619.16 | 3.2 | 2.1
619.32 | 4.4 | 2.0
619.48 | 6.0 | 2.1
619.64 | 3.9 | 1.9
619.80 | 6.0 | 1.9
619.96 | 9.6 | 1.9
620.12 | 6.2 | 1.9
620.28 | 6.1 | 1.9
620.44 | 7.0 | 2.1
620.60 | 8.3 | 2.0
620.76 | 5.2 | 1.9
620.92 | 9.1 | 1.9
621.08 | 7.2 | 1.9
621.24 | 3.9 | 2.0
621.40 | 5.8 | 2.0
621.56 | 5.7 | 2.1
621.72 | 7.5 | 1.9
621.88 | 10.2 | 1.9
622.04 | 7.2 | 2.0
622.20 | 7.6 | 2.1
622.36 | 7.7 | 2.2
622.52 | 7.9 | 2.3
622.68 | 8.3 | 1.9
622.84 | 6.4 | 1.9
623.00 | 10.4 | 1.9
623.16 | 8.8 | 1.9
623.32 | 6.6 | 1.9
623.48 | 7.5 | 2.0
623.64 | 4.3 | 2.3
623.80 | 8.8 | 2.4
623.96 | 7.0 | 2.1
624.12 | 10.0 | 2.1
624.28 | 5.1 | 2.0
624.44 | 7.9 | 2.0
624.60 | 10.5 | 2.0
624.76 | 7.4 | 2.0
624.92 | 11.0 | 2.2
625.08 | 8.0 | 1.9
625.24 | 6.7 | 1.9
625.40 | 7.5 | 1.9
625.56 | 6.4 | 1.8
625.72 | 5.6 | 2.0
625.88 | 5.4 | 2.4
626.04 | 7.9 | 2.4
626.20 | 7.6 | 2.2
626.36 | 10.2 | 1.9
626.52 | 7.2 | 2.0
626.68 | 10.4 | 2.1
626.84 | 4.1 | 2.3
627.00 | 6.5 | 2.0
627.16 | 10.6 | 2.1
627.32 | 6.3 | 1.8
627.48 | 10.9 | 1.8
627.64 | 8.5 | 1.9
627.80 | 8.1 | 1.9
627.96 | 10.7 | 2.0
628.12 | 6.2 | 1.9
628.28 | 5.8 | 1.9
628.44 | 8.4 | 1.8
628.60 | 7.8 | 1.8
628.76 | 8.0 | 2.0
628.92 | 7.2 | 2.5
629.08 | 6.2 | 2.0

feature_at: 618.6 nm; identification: H-beta 4861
